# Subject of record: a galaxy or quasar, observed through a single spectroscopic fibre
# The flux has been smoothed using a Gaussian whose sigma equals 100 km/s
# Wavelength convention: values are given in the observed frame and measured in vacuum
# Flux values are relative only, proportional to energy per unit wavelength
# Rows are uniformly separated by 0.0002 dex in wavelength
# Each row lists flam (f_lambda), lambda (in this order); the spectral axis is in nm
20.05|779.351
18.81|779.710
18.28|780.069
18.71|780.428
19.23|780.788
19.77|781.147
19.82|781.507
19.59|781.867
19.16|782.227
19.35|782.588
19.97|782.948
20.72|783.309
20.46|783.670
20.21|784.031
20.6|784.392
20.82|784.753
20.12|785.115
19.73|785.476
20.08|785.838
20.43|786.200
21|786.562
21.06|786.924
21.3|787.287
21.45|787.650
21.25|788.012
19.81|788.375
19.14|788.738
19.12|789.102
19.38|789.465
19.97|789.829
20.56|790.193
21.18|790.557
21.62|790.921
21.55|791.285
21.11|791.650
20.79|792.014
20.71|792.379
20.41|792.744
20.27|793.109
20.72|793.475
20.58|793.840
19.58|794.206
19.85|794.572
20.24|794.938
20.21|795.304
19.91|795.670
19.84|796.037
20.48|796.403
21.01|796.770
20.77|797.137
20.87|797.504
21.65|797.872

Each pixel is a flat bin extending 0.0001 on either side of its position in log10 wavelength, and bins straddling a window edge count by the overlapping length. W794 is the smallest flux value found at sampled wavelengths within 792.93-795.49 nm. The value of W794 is 19.58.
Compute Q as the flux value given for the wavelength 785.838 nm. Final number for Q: 20.08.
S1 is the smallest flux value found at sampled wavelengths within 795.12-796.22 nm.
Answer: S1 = 19.84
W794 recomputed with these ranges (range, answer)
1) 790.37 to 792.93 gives 20.41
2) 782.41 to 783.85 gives 19.35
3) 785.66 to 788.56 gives 19.81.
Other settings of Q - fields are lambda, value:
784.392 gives 20.6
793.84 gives 20.58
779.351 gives 20.05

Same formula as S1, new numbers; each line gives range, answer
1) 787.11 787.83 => 21.3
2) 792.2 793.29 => 20.27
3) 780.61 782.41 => 19.16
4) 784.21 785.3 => 20.12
